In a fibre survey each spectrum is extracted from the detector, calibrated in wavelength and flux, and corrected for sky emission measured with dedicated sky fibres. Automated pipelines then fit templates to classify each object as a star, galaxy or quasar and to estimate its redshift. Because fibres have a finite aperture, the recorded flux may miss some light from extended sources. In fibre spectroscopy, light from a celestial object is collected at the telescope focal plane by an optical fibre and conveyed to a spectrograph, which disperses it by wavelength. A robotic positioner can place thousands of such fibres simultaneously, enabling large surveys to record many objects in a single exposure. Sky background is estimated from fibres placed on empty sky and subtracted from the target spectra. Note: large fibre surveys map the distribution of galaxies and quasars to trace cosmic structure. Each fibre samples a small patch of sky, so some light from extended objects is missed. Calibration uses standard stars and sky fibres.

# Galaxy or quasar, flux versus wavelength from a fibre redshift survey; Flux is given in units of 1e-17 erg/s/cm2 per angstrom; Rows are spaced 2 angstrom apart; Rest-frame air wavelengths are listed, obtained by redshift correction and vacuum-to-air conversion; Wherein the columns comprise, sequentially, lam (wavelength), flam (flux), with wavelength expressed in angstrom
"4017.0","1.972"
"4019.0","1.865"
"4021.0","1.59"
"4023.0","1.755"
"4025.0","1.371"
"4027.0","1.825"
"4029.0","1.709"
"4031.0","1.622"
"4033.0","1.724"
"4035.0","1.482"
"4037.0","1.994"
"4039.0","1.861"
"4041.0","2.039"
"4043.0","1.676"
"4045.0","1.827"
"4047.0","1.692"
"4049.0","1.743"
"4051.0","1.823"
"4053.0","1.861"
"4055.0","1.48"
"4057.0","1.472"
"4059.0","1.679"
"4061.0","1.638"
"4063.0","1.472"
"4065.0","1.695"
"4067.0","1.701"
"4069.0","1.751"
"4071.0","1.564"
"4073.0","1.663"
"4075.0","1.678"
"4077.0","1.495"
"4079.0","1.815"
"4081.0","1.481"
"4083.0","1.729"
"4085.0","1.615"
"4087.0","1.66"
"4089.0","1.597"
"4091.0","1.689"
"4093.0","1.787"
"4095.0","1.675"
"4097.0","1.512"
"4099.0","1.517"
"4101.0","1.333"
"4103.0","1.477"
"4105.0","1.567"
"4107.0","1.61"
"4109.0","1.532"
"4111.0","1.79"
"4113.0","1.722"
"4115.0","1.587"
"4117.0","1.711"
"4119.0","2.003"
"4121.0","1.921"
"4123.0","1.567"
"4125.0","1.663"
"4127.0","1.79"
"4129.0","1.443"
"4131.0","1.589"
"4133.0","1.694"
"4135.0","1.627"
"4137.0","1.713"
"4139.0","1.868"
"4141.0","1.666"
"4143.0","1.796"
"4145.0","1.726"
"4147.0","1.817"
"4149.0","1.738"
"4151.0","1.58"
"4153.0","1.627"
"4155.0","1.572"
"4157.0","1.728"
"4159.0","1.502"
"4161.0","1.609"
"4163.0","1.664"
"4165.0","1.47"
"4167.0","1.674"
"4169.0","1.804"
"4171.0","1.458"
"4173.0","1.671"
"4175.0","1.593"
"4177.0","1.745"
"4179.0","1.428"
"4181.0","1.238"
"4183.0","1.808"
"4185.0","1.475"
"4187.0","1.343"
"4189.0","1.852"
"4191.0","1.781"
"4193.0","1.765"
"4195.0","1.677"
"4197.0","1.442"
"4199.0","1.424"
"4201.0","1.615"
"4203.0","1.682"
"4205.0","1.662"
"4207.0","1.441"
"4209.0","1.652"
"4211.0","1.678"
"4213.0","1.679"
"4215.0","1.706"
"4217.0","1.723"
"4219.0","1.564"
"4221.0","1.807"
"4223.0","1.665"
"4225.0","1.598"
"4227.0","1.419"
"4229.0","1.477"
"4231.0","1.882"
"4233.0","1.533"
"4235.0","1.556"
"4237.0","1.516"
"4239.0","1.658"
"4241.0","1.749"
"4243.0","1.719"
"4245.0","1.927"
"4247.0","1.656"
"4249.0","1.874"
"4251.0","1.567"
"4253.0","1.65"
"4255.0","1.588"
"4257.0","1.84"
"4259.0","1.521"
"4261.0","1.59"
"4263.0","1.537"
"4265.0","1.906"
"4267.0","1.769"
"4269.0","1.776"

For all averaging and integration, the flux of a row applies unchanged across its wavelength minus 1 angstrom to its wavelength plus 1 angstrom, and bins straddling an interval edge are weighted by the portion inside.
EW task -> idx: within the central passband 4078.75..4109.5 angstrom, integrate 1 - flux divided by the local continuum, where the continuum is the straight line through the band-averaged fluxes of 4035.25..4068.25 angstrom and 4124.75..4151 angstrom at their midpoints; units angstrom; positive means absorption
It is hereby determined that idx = 2.1 angstrom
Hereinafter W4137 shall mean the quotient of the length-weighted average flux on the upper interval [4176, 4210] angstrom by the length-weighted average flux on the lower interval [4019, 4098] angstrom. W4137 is 0.95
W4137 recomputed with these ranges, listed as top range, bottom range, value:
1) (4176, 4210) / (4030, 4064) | 0.93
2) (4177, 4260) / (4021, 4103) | 0.98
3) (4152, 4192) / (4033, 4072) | 0.94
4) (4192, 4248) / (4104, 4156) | 0.97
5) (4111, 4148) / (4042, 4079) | 1.03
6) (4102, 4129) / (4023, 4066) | 0.99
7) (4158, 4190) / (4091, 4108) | 1.01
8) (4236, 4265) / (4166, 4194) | 1.04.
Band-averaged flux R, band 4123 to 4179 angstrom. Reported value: 1.65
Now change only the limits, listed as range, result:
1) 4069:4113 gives 1.61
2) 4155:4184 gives 1.6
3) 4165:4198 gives 1.61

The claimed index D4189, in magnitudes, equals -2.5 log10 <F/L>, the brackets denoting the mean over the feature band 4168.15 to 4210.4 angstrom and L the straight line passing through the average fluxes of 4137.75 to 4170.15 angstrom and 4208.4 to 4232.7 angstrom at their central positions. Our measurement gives 0.04 mag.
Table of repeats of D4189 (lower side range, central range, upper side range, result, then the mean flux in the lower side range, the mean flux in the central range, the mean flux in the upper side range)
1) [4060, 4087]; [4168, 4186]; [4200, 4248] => 0.04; 1.64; 1.58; 1.65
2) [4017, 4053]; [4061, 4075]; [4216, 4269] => 0.06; 1.75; 1.64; 1.67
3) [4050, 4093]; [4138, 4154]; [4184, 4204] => -0.07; 1.65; 1.73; 1.61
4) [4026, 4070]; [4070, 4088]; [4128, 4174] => 0.04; 1.72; 1.63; 1.65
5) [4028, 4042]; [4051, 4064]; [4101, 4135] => 0.08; 1.78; 1.62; 1.66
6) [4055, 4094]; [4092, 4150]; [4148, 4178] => -0.02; 1.64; 1.67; 1.63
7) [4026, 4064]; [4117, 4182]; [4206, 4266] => 0.02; 1.72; 1.66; 1.66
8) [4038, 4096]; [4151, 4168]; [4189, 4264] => 0.04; 1.68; 1.6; 1.65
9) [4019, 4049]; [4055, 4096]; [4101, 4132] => 0.03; 1.73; 1.64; 1.65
